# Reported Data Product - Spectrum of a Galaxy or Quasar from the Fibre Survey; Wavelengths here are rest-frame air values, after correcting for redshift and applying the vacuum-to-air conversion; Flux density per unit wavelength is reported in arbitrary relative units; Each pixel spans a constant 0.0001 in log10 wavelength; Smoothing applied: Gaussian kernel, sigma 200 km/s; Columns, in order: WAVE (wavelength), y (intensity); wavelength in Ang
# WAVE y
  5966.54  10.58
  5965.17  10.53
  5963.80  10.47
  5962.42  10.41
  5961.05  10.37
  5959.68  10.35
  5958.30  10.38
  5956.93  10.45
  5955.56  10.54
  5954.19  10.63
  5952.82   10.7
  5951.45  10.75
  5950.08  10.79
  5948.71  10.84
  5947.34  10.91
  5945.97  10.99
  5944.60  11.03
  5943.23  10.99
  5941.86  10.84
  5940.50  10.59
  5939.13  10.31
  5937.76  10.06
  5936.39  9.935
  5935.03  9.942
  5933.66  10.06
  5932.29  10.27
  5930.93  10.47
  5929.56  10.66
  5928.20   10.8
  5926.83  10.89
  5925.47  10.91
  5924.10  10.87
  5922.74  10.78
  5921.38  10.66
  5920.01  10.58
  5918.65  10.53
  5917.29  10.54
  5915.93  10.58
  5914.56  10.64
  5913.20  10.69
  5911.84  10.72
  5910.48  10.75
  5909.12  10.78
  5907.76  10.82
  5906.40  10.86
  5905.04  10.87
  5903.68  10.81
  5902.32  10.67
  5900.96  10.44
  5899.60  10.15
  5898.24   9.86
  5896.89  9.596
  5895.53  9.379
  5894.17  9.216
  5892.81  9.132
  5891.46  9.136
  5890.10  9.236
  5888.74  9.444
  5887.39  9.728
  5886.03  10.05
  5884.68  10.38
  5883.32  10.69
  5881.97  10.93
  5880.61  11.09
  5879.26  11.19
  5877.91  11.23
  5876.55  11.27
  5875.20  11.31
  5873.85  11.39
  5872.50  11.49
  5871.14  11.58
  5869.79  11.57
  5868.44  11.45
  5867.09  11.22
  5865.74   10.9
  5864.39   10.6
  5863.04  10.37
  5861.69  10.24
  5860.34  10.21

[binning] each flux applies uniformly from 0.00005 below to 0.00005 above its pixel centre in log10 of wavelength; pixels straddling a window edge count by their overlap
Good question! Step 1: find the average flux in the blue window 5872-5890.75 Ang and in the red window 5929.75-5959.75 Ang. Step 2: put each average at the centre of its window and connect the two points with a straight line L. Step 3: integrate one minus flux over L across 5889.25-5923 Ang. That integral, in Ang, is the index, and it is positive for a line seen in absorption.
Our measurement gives 1.1 Ang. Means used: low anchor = 10.7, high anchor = 10.5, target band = 10.3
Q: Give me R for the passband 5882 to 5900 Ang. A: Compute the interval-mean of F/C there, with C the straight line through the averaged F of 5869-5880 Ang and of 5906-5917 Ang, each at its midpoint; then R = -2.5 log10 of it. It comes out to 0.142 mag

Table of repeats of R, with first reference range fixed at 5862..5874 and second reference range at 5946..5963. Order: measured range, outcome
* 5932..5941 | 0.06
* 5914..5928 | 0.01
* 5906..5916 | 0.01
